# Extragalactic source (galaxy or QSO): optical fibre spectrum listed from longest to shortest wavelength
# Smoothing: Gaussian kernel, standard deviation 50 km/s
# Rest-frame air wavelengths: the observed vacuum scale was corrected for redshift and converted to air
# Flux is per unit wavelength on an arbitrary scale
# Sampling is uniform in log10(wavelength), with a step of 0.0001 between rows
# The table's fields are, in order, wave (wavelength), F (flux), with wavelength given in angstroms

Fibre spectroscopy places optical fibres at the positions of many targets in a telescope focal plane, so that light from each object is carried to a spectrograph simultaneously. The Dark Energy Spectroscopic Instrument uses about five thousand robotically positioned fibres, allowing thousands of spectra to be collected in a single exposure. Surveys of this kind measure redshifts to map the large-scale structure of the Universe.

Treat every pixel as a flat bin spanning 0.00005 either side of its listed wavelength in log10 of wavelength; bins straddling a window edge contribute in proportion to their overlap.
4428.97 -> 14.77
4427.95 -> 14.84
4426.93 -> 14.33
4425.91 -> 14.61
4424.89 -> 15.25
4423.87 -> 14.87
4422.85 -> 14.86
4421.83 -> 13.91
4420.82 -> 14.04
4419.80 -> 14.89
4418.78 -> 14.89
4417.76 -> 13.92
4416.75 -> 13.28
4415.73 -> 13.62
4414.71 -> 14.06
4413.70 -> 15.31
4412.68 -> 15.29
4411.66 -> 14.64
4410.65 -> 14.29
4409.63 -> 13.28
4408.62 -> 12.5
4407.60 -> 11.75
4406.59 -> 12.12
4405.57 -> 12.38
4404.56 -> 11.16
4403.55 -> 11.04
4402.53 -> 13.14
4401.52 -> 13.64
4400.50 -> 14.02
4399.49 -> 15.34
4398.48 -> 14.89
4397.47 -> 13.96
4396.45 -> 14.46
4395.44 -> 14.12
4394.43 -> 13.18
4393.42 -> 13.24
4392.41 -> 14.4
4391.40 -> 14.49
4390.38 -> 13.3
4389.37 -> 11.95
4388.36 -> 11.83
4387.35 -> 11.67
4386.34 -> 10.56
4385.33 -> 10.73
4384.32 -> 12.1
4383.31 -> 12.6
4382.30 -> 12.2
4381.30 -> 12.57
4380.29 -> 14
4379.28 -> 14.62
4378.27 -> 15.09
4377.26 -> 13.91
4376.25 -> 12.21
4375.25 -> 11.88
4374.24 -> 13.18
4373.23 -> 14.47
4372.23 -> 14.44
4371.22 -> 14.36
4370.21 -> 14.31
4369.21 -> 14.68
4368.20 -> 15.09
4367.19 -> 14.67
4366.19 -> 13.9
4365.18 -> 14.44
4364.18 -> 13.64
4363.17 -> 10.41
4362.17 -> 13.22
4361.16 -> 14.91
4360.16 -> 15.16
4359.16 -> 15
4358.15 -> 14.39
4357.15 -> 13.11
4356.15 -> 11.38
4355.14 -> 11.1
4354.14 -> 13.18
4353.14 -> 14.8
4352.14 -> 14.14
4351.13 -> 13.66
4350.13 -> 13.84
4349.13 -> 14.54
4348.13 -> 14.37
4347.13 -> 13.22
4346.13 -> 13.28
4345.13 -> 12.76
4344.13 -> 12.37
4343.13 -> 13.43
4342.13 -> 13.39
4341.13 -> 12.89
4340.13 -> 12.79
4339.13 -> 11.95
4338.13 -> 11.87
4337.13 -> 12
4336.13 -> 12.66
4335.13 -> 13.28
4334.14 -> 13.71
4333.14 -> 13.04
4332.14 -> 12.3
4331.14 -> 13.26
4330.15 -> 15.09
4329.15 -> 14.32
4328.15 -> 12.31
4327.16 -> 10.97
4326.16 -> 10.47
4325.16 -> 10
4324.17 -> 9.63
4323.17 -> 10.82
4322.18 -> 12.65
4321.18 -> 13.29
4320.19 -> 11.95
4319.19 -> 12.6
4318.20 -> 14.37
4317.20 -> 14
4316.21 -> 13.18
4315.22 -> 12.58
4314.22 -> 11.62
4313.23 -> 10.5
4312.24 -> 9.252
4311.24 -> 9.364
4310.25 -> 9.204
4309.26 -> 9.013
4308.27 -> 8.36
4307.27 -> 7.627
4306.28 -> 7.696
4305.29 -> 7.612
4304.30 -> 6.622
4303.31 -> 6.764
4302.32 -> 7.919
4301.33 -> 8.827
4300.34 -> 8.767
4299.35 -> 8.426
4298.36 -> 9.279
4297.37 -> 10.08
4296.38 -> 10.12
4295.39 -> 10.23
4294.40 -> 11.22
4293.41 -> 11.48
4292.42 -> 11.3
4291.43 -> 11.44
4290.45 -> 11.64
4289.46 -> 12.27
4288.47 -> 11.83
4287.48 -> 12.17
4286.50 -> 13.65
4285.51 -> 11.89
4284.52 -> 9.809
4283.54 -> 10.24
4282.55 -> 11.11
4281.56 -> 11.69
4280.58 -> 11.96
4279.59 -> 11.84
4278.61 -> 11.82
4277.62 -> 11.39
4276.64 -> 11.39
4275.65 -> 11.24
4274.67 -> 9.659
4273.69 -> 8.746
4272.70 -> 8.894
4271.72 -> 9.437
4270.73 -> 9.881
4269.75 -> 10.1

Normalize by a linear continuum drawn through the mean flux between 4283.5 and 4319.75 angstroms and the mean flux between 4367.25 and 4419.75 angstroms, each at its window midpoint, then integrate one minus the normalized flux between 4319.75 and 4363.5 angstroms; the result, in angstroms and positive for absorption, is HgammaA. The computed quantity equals -4.5 angstroms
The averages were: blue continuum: 10.4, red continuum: 13.4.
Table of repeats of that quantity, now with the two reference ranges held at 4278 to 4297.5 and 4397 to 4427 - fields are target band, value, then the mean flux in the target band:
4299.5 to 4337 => 3.4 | 11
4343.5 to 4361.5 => -1.3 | 13.6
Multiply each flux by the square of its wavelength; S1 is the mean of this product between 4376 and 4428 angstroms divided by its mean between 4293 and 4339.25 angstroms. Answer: 1.3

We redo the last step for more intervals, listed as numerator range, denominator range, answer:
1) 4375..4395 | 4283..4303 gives 1.27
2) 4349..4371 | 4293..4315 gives 1.55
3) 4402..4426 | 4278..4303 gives 1.34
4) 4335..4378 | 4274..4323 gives 1.30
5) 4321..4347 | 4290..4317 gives 1.31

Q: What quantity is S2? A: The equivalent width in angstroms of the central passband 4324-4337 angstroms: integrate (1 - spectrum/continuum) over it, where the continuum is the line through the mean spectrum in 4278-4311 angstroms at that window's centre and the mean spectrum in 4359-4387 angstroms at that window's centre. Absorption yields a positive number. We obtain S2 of -0.9 angstroms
